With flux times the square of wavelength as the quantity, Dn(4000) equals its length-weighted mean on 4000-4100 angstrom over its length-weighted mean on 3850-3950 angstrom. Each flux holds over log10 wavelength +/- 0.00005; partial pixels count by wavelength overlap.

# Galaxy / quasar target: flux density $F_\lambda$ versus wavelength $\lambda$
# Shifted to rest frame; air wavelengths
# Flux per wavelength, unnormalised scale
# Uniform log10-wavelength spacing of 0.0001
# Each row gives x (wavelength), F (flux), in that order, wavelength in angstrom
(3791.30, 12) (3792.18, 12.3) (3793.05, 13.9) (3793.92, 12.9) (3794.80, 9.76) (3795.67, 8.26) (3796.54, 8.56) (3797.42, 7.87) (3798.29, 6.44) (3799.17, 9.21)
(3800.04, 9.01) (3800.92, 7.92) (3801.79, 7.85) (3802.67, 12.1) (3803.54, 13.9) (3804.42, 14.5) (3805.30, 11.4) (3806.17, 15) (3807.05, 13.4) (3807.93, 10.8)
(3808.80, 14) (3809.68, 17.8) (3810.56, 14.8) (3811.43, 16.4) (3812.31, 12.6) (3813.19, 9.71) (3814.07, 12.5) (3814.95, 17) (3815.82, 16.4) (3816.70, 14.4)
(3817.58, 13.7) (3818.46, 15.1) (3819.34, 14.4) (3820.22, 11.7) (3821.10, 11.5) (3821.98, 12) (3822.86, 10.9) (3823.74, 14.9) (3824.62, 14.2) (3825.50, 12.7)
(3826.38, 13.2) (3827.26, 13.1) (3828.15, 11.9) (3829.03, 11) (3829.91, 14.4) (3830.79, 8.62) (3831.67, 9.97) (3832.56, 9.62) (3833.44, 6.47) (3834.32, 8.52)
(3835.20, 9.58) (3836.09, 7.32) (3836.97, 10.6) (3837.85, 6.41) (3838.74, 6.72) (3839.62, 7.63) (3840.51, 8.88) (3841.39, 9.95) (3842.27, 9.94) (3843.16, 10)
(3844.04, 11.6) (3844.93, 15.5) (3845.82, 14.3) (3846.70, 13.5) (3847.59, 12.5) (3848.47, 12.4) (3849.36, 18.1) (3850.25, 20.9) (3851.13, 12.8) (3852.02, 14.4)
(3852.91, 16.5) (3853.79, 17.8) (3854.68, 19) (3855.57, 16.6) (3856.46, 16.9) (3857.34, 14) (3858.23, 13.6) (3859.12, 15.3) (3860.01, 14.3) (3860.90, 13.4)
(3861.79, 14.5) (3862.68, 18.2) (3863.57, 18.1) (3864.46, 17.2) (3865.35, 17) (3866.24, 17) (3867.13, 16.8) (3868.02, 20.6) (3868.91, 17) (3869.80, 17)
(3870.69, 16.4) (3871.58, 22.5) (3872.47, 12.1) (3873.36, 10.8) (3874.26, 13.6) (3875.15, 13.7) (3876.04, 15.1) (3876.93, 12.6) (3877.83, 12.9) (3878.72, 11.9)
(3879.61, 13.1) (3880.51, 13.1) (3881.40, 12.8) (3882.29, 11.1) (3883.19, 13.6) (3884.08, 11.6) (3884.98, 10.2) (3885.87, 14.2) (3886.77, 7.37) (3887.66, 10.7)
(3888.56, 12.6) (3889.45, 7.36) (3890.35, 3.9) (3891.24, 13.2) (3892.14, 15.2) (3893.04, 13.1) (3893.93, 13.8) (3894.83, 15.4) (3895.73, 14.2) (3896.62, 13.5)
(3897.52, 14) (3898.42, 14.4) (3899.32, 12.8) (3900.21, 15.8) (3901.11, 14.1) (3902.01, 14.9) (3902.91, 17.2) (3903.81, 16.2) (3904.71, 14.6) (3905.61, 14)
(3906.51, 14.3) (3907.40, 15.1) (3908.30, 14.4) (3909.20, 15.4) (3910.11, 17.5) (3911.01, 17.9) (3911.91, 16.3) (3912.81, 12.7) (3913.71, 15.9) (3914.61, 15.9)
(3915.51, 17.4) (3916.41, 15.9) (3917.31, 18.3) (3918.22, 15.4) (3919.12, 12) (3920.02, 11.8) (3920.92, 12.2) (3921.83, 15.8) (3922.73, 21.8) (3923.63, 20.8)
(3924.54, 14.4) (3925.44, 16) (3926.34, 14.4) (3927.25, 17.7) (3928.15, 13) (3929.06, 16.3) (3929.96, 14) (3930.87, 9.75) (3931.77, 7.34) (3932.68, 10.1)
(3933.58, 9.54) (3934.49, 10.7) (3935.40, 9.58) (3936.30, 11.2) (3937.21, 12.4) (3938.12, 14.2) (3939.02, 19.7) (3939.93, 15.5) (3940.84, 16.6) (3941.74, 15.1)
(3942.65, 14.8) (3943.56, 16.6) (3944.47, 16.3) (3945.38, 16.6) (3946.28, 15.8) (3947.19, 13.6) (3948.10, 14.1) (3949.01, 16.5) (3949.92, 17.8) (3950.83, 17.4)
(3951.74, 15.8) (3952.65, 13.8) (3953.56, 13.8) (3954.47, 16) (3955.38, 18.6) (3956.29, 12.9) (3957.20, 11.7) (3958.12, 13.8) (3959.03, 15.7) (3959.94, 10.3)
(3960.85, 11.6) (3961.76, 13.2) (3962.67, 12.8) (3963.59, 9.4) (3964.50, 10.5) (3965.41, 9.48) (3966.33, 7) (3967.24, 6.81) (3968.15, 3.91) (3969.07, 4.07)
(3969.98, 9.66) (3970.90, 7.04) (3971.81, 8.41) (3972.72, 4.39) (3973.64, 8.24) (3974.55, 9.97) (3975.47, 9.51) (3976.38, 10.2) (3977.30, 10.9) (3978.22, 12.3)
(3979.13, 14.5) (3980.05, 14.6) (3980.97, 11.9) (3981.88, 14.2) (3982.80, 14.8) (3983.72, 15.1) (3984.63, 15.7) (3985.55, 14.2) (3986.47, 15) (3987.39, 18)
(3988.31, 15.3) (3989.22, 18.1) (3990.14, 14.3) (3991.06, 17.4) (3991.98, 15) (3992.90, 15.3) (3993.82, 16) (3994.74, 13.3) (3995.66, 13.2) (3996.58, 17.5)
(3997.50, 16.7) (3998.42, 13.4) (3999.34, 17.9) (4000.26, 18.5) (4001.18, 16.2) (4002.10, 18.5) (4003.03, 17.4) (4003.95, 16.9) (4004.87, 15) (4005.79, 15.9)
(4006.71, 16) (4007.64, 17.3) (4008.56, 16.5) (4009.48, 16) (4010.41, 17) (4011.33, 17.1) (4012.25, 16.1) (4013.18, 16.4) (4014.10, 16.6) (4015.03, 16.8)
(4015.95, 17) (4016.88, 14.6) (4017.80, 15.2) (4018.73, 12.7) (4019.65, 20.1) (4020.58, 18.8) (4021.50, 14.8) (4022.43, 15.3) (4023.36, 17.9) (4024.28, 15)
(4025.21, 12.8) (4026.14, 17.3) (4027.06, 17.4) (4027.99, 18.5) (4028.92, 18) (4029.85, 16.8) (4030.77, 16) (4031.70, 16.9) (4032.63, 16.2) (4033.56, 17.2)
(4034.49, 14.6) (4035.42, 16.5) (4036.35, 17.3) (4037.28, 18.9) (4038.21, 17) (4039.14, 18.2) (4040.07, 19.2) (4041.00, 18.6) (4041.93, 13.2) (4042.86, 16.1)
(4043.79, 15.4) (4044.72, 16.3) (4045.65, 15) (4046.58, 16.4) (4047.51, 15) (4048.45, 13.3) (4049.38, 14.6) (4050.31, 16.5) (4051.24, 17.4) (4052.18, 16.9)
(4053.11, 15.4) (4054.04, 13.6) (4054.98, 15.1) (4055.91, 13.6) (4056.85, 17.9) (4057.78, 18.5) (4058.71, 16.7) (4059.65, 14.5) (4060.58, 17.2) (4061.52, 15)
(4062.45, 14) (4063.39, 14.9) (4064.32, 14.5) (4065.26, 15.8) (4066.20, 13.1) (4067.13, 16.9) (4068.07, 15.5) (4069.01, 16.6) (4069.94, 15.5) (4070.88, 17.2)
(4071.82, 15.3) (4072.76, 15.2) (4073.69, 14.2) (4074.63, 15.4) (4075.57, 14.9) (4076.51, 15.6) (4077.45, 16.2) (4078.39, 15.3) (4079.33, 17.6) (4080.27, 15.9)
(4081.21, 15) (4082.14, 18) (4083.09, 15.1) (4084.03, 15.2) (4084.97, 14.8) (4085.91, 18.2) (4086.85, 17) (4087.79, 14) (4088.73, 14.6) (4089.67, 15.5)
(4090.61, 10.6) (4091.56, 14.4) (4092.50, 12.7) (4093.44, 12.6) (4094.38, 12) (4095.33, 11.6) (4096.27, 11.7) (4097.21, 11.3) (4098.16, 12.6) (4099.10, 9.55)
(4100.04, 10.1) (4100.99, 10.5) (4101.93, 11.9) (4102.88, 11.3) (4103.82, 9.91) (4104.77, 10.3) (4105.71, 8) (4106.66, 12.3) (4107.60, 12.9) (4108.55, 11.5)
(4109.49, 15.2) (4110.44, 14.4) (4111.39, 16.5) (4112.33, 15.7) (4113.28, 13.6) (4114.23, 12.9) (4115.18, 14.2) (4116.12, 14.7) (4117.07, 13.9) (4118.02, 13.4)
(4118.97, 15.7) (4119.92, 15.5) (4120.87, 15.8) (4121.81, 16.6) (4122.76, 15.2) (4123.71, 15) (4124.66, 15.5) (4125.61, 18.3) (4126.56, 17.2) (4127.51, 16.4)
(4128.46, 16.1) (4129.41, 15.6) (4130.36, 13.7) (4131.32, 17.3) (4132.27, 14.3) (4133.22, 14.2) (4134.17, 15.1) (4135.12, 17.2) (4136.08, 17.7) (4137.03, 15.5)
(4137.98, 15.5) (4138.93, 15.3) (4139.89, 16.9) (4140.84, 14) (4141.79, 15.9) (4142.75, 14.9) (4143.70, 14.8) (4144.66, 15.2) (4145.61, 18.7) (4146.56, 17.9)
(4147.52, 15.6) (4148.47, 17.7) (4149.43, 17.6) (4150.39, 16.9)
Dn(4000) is 1.2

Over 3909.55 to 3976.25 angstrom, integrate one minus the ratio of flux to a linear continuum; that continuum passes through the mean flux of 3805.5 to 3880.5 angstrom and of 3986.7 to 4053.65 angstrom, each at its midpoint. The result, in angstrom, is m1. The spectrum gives 7.82 angstrom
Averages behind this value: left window 13.6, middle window 13.3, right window 16.3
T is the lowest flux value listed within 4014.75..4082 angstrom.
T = 12.7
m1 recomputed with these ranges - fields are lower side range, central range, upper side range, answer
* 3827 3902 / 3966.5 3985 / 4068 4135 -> 4.7 angstrom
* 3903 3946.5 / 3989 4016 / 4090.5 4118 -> -5.0 angstrom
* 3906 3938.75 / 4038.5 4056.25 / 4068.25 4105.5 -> -2.2 angstrom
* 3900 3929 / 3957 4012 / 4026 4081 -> 8.6 angstrom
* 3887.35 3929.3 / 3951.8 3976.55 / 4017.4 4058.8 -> 7.7 angstrom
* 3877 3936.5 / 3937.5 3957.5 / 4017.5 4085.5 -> -1.8 angstrom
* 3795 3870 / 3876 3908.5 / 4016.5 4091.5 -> 1.7 angstrom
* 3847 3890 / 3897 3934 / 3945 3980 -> -4.5 angstrom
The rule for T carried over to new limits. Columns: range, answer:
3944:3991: 3.91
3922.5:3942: 7.34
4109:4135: 12.9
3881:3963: 3.9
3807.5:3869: 6.41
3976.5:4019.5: 10.9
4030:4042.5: 13.2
